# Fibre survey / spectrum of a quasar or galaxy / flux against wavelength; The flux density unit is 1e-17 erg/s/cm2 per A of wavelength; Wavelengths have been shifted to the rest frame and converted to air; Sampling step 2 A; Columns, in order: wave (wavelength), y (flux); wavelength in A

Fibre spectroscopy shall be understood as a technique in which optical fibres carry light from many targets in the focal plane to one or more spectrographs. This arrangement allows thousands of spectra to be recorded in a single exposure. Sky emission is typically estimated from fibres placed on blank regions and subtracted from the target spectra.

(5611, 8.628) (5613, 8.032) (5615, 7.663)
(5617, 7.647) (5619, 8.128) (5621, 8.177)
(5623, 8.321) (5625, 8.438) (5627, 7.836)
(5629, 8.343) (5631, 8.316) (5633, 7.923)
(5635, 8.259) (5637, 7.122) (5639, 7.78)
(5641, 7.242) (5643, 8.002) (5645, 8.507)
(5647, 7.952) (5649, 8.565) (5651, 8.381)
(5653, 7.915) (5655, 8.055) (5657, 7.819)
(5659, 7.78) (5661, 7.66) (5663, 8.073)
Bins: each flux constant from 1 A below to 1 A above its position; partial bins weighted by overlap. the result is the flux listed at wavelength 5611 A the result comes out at 8.628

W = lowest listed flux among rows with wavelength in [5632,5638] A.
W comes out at 7.122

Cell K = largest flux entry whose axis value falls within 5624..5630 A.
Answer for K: 8.438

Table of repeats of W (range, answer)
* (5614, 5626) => 7.647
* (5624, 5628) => 7.836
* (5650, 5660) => 7.78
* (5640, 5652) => 7.242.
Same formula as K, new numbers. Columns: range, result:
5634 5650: 8.565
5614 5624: 8.321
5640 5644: 8.002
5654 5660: 8.055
